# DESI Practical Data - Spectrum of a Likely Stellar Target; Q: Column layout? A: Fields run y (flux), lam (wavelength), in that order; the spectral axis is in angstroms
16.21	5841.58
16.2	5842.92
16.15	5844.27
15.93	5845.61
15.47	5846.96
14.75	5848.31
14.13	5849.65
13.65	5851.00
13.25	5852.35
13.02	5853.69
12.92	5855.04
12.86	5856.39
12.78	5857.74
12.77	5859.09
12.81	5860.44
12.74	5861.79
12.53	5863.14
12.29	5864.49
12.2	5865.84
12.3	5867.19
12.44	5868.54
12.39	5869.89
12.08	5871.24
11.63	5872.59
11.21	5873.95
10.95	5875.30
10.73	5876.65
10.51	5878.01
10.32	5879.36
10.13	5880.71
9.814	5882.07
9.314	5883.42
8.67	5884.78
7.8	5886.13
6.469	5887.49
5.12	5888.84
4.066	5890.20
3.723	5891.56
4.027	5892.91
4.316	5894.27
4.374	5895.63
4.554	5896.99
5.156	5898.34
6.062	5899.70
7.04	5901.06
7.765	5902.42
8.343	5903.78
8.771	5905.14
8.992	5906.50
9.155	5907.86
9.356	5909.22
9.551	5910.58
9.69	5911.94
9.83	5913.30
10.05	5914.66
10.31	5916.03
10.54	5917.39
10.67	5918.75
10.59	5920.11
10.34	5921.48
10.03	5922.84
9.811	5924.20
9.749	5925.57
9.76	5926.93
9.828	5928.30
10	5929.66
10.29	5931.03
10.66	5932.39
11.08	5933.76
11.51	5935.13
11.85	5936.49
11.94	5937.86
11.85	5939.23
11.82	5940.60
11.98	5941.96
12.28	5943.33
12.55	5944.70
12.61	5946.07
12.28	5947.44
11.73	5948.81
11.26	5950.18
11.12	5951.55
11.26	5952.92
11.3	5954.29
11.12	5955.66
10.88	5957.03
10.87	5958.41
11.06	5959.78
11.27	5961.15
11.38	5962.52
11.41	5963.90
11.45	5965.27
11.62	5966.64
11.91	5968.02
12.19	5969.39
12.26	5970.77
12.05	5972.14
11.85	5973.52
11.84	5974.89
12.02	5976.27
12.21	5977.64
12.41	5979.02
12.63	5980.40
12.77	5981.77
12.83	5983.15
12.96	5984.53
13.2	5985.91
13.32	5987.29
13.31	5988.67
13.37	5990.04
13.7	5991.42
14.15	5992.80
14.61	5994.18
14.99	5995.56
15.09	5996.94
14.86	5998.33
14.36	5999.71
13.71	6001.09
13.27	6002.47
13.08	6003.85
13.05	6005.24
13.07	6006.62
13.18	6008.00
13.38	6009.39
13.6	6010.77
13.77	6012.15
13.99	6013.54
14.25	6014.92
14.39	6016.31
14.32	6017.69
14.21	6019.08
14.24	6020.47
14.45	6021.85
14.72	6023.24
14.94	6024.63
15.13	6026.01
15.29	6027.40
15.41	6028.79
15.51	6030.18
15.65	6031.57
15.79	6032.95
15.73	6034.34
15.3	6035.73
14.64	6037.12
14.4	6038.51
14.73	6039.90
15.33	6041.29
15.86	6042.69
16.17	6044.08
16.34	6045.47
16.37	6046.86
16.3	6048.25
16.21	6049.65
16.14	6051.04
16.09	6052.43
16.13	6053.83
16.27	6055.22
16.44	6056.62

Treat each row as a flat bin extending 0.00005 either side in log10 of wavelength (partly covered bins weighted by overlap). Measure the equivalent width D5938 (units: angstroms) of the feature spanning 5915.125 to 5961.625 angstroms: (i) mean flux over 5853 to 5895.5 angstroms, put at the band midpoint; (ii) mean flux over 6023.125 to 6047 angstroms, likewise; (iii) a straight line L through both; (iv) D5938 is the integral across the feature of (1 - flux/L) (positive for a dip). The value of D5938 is 4.4 angstroms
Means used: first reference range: 10.1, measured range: 11.1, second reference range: 15.4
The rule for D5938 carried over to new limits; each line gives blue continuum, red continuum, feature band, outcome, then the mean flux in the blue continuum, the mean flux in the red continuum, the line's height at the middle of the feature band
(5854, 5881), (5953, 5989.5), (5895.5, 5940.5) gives 9.4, 12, 12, 12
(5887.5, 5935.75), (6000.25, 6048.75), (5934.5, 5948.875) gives -2.8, 8.41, 14.7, 10.1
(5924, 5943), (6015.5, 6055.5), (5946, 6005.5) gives 1.2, 10.9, 15.4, 12.8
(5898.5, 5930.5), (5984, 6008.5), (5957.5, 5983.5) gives 1.0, 9.34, 13.7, 12.4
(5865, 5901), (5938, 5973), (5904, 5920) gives 0.1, 8.46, 11.7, 9.74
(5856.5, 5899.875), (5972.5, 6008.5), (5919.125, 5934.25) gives 1.2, 9.34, 13.3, 11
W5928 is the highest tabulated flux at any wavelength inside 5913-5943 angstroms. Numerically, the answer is 11.98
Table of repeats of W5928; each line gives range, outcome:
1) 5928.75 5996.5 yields 14.99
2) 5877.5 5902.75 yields 10.51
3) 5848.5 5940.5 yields 14.13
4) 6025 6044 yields 15.86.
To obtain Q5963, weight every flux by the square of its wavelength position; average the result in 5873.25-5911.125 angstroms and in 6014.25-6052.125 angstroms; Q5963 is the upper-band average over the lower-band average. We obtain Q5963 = 2.1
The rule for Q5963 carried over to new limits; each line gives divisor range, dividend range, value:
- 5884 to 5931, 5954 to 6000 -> 1.58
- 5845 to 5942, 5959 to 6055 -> 1.42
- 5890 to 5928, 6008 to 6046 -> 1.89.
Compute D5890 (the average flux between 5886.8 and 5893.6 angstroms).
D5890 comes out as 4.68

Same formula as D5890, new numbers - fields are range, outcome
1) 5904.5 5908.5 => 8.97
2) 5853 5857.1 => 12.9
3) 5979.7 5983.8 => 12.7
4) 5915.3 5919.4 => 10.5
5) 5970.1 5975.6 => 12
